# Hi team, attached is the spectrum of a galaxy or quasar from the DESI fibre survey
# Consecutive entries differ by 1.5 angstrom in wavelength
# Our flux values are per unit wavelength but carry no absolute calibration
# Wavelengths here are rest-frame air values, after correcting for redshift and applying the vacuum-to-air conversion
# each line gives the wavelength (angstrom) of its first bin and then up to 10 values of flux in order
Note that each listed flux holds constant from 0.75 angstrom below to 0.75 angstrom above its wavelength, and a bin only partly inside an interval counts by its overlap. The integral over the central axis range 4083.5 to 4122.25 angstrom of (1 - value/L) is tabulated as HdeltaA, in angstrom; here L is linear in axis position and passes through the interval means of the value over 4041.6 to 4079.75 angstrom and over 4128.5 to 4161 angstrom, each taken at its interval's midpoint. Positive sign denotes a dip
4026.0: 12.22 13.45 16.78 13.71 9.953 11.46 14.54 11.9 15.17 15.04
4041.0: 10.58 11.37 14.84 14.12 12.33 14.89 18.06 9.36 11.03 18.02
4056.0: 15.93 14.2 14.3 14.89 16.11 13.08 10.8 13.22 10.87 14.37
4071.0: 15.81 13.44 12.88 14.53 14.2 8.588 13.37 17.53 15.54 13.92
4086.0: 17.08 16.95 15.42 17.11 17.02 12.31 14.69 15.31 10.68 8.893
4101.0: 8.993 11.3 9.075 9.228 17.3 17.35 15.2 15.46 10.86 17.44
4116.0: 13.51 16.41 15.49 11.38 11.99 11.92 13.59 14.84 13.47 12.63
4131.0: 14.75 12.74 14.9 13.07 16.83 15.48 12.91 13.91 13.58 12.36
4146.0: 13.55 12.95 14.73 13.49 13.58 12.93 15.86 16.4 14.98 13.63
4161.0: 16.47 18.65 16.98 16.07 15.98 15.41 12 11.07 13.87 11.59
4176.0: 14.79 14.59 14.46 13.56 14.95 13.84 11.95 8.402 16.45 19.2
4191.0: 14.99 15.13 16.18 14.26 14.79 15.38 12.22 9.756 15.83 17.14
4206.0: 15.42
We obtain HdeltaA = -0.07 angstrom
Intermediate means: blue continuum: 13.6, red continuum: 14.1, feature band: 13.9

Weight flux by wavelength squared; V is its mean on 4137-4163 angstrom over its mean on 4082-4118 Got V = 1.06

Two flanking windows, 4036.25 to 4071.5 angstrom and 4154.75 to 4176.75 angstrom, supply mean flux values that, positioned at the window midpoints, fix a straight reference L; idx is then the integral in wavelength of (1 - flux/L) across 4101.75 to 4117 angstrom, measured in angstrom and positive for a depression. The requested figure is 0.7 angstrom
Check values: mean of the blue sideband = 13.8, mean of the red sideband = 14.9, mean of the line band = 13.7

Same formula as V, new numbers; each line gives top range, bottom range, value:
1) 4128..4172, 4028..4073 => 1.11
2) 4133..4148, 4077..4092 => 0.95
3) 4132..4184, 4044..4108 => 1.09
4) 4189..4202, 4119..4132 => 1.15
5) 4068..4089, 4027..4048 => 1.11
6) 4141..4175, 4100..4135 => 1.09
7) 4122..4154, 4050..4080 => 1.05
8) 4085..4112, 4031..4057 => 1.06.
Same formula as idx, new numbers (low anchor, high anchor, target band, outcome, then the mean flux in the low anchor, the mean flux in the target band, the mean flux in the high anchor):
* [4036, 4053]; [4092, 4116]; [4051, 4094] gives -3.33 angstrom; 13.3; 14.2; 13.1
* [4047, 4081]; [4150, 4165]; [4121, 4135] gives 1.37 angstrom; 13.7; 13.4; 15.3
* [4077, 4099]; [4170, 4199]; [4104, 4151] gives 1.63 angstrom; 14.6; 13.9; 14.1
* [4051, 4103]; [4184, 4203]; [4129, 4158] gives -0.18 angstrom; 13.8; 14.1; 14.1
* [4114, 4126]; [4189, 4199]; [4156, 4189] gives 1.57 angstrom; 13.9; 14.4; 15.6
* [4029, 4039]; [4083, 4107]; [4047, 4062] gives -1.43 angstrom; 13.1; 14.5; 13.4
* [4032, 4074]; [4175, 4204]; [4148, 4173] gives -1.28 angstrom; 13.6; 14.8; 14.3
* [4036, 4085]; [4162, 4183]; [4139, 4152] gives 0.77 angstrom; 13.8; 13.5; 14.5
